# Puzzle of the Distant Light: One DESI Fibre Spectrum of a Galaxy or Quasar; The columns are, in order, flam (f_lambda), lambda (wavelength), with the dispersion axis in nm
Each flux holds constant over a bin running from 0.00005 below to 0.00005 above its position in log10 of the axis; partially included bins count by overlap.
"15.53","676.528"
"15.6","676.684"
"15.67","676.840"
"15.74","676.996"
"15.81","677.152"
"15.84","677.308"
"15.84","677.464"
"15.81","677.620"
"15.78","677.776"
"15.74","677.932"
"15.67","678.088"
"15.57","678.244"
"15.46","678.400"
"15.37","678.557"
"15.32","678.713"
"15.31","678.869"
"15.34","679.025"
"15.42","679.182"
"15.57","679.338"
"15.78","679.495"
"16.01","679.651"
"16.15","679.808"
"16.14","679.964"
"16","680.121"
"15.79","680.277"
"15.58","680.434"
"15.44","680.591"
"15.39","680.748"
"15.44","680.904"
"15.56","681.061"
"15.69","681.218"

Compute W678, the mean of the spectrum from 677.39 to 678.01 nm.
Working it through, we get 15.8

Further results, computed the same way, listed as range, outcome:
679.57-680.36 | 16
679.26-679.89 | 15.9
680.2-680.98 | 15.5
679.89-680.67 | 15.8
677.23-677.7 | 15.8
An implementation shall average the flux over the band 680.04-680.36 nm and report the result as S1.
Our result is 15.9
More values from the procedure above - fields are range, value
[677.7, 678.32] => 15.7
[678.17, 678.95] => 15.4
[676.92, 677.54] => 15.8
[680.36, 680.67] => 15.5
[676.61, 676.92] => 15.6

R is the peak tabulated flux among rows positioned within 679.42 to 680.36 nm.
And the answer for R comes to 16.15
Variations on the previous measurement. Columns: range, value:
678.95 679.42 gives 15.57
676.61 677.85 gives 15.84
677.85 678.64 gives 15.74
